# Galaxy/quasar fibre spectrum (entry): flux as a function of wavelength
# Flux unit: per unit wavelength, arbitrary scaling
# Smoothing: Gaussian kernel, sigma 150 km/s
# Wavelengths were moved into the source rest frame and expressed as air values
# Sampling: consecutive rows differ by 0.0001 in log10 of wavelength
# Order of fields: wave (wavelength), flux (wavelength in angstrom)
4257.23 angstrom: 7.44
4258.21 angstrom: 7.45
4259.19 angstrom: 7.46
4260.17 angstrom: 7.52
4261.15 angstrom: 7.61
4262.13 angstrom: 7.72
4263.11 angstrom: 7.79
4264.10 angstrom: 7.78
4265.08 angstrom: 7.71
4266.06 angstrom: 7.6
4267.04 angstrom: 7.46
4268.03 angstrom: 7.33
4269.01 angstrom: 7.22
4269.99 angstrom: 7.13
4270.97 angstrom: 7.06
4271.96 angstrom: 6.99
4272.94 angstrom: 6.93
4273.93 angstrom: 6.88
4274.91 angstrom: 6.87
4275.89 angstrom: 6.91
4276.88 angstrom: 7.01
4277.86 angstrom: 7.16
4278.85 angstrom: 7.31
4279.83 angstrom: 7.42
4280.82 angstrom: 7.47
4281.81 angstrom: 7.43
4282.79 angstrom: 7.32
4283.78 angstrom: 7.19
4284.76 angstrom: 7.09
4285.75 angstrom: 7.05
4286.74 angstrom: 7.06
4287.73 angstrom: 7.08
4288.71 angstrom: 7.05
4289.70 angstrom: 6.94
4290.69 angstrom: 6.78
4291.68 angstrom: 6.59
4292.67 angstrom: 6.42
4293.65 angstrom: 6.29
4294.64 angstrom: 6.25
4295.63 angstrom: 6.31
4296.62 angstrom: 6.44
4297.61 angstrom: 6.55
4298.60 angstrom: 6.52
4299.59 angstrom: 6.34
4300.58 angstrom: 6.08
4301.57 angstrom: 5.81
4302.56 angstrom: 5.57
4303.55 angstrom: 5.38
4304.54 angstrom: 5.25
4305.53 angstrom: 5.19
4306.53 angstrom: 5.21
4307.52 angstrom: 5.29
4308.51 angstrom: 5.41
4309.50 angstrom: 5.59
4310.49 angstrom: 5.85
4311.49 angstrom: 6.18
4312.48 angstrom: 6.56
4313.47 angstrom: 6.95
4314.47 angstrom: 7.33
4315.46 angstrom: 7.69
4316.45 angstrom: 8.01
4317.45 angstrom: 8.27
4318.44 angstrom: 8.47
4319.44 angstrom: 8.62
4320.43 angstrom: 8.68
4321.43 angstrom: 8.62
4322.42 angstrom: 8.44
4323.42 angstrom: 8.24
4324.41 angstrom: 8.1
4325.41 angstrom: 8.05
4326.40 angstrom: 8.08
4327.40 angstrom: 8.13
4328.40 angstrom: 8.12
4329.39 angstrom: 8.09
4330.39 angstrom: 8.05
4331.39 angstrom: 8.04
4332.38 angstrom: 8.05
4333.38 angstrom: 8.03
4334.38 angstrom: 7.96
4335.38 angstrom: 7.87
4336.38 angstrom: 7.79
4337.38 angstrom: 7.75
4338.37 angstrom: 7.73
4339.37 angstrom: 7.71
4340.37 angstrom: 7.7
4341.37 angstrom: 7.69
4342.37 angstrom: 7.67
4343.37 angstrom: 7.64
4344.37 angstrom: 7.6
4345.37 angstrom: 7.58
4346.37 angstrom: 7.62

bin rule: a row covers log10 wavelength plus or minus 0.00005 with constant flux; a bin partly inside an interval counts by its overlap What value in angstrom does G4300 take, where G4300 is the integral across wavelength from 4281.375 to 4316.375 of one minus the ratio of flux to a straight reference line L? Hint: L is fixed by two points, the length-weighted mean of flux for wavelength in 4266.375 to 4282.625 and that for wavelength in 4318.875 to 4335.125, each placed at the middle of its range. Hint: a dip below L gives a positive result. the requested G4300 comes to 5.58 angstrom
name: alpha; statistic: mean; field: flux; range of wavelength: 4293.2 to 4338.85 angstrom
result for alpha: 7.12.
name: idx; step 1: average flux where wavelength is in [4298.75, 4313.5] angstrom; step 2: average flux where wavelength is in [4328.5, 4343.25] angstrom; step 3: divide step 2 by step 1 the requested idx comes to 1.37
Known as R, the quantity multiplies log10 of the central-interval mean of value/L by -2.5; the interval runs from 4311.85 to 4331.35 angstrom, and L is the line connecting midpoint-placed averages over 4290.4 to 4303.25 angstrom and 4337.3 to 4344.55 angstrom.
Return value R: -0.13 mag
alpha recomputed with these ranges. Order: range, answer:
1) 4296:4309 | 5.78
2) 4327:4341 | 7.93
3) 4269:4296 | 6.97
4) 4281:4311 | 6.32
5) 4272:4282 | 7.12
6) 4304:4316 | 6.05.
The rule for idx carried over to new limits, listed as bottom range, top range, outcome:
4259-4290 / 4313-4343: 1.10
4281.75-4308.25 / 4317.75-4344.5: 1.26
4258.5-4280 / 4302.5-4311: 0.74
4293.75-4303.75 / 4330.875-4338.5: 1.29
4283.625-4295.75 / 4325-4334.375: 1.19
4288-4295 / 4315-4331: 1.24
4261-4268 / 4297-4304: 0.79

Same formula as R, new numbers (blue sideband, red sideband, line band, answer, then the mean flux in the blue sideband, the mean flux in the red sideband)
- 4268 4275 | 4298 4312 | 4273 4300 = -0.07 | 7.05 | 5.7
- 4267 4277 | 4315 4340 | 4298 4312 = 0.32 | 7.05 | 8.1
